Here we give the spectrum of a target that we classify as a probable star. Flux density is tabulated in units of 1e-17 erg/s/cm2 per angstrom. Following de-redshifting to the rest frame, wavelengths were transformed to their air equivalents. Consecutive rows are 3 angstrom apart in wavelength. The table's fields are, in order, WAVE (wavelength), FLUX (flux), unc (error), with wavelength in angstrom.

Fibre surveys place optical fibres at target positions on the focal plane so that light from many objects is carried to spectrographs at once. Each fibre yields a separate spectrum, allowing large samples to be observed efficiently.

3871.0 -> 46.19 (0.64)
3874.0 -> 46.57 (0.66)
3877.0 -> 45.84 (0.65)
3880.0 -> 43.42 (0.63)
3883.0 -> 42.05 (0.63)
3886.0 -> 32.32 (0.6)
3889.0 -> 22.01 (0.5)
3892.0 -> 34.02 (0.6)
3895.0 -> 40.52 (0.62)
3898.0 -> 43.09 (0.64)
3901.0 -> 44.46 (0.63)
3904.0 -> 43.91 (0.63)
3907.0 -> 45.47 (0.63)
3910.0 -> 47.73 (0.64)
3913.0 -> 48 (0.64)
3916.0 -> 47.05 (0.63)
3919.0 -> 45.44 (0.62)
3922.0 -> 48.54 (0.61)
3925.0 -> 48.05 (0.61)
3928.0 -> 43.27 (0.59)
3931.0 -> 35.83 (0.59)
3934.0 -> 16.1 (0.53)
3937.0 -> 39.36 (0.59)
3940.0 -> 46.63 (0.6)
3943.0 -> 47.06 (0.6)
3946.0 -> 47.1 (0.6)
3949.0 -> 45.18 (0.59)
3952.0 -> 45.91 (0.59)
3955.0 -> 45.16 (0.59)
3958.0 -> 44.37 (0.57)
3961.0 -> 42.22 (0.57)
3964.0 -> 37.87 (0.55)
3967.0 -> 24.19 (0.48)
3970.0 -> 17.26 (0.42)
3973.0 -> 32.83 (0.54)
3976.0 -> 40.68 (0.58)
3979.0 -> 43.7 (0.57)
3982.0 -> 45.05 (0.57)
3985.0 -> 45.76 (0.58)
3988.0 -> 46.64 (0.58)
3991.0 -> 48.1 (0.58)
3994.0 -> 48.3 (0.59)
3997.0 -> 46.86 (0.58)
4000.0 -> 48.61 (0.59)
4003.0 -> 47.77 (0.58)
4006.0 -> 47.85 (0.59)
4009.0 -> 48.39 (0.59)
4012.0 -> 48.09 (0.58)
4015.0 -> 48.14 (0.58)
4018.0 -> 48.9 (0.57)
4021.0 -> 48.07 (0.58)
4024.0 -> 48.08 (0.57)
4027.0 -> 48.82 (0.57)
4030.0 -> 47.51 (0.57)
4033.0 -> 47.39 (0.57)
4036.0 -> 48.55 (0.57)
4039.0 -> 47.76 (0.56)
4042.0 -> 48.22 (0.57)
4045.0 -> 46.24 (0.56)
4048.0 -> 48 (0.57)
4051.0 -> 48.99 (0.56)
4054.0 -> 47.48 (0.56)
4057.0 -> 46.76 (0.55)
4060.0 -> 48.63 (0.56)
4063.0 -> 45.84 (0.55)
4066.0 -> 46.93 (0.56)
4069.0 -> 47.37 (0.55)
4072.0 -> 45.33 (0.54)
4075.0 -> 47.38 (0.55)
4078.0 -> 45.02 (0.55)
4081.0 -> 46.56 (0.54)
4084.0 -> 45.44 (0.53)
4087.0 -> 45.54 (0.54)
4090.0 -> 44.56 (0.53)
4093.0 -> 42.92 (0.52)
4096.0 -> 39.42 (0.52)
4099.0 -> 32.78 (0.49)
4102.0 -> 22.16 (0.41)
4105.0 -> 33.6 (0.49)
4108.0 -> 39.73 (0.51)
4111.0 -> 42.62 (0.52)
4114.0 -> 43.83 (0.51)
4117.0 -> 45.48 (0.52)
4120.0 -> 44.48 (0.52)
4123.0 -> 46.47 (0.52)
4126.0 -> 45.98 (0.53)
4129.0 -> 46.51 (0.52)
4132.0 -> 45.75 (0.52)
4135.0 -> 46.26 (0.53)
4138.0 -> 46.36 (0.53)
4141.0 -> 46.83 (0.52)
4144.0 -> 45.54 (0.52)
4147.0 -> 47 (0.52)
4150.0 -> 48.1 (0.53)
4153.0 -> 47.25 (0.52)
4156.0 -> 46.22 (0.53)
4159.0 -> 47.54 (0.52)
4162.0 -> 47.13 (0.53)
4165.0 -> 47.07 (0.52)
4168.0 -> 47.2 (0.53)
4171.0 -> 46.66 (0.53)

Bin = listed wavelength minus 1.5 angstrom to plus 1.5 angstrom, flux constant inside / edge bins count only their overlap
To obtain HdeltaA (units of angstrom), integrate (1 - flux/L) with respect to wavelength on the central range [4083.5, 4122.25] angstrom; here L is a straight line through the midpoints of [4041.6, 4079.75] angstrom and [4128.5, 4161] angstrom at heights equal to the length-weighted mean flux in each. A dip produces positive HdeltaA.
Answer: 5.5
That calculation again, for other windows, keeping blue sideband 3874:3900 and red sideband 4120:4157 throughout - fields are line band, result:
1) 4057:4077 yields -1.20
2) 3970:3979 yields 1.45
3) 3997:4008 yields -1.50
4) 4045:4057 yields -1.11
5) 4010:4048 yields -4.41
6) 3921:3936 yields 0.66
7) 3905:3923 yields -3.44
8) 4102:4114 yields 2.18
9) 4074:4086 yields -0.38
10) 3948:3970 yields 0.95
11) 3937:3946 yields -1.20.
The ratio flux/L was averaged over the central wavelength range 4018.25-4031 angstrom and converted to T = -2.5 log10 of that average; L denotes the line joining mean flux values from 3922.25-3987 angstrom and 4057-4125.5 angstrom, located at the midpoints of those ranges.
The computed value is -0.16 mag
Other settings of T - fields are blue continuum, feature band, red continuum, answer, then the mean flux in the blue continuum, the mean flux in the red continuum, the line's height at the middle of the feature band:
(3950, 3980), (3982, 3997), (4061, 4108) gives -0.219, 37.4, 42.1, 38.4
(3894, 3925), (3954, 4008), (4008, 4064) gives 0.124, 45.6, 47.9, 46.9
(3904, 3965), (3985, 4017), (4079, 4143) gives -0.113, 43.4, 42.6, 43.1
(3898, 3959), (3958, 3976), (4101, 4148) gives 0.309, 43.7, 43.2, 43.6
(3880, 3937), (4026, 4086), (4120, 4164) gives -0.068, 40.5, 46.6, 44.3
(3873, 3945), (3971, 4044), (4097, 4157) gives -0.103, 41.5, 43.1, 42.2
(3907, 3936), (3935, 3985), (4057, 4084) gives 0.083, 42.3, 46.6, 43.4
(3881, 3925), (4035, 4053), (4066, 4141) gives -0.123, 42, 43.1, 42.8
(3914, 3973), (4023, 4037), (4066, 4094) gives -0.103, 40.2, 45.7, 43.7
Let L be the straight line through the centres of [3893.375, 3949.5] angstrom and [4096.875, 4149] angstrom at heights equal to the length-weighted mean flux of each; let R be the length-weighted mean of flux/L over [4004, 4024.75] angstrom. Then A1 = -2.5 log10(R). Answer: -0.13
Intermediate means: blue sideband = 43.3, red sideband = 42.5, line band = 48.2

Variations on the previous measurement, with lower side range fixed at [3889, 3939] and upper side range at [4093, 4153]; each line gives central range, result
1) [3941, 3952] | -0.12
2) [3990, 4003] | -0.15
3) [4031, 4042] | -0.14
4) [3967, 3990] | 0.10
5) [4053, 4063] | -0.12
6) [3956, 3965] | -0.01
